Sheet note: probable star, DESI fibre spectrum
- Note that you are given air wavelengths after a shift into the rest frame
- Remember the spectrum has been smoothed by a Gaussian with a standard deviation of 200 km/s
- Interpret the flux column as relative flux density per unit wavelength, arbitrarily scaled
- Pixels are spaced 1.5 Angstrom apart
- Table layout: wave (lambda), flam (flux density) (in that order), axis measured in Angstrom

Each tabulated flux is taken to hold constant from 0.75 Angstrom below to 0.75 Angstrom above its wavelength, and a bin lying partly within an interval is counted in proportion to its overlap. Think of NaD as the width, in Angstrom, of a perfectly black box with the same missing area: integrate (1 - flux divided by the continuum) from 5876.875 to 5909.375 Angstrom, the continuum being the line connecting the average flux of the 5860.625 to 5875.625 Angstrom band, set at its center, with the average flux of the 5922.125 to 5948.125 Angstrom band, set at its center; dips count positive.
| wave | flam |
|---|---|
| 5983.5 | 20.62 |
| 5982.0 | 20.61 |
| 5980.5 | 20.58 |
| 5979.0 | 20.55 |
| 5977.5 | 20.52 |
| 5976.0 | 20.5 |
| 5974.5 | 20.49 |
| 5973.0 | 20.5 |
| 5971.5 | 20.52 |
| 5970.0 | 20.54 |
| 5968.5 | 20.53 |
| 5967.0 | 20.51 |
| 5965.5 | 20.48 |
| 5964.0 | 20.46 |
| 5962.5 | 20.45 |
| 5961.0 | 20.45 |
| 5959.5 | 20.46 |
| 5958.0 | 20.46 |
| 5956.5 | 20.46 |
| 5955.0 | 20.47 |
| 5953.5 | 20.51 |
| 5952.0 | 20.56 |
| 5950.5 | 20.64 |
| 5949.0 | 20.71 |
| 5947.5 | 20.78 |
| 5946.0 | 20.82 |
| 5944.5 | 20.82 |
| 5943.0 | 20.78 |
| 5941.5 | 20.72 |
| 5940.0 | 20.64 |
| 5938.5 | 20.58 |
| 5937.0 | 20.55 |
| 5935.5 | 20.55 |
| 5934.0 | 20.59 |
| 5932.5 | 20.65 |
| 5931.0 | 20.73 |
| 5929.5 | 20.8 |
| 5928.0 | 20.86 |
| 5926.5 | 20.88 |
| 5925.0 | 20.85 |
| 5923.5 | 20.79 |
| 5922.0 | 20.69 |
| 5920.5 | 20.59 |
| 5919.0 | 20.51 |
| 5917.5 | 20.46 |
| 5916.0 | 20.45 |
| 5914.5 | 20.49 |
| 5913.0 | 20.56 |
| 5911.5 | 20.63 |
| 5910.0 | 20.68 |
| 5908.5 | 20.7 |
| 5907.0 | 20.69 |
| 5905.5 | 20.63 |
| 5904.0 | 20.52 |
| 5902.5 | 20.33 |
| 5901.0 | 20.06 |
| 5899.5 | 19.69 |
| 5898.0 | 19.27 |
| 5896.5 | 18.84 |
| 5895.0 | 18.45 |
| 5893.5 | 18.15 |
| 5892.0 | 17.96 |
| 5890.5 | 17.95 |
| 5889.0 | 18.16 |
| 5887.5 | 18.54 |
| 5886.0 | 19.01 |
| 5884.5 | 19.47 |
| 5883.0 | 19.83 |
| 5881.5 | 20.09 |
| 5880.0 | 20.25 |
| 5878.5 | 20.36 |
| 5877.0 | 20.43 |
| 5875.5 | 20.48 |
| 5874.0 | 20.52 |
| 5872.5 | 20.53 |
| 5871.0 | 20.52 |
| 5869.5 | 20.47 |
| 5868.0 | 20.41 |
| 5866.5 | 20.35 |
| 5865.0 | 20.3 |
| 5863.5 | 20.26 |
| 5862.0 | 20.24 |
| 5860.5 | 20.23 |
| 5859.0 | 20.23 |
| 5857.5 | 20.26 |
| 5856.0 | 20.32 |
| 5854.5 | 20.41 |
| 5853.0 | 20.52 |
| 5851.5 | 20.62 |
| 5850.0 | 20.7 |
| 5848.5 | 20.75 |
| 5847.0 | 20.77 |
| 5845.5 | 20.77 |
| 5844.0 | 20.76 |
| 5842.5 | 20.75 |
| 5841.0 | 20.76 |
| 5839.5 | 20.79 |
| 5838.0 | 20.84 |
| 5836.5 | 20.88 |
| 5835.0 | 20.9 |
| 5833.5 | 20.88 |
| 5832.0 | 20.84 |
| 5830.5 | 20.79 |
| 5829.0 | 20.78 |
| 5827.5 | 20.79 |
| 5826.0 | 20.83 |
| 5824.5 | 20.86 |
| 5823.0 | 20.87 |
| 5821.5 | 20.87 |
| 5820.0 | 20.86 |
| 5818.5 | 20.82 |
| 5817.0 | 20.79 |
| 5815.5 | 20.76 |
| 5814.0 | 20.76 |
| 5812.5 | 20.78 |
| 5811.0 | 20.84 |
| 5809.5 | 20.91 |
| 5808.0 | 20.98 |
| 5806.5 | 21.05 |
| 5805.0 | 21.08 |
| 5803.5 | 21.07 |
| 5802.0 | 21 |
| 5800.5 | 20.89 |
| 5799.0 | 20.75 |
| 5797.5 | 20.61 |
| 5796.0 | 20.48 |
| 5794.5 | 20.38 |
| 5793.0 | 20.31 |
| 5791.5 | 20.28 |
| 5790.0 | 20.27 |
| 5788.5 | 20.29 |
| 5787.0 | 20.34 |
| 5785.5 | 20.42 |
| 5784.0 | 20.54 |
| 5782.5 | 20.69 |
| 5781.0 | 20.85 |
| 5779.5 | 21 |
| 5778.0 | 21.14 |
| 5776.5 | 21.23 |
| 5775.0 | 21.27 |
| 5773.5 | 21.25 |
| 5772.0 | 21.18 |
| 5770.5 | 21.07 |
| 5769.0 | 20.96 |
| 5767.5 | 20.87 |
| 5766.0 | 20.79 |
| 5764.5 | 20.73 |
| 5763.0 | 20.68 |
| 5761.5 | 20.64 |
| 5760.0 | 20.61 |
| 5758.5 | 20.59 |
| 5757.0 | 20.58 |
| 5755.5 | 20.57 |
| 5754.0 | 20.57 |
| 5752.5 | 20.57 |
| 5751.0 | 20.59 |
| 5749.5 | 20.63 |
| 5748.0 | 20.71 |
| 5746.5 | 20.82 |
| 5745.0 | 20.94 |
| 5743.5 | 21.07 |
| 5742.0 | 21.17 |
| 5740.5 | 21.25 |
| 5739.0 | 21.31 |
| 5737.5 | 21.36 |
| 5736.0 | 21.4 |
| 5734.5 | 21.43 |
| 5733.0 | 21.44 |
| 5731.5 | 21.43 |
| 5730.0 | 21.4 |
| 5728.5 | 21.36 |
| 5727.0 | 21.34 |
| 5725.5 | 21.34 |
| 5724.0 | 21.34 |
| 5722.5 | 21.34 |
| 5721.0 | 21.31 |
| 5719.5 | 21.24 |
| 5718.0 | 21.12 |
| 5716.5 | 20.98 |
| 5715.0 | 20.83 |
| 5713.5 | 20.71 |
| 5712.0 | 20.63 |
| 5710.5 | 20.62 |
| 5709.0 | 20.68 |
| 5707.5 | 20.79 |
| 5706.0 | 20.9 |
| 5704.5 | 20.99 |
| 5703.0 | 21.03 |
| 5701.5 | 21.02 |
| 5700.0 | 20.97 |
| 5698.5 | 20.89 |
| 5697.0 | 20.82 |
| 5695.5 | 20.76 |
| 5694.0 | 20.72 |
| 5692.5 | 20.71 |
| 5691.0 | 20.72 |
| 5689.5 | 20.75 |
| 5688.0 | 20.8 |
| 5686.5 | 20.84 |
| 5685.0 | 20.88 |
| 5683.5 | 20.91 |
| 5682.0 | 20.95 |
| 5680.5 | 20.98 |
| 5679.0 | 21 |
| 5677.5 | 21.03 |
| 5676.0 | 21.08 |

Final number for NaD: 1.6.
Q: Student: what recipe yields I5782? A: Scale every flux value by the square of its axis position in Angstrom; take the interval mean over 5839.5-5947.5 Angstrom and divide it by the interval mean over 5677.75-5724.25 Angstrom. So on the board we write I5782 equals 1.0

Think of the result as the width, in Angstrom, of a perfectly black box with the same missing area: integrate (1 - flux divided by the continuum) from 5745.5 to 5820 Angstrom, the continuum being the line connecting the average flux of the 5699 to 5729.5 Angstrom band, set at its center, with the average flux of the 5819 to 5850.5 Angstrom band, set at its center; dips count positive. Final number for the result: 0.5 Angstrom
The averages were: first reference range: 21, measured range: 20.8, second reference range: 20.8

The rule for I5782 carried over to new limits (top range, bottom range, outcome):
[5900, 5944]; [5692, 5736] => 1.05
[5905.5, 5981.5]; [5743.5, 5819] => 1.05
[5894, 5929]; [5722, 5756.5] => 1.02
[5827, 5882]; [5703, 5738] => 1.02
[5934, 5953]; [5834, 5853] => 1.03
